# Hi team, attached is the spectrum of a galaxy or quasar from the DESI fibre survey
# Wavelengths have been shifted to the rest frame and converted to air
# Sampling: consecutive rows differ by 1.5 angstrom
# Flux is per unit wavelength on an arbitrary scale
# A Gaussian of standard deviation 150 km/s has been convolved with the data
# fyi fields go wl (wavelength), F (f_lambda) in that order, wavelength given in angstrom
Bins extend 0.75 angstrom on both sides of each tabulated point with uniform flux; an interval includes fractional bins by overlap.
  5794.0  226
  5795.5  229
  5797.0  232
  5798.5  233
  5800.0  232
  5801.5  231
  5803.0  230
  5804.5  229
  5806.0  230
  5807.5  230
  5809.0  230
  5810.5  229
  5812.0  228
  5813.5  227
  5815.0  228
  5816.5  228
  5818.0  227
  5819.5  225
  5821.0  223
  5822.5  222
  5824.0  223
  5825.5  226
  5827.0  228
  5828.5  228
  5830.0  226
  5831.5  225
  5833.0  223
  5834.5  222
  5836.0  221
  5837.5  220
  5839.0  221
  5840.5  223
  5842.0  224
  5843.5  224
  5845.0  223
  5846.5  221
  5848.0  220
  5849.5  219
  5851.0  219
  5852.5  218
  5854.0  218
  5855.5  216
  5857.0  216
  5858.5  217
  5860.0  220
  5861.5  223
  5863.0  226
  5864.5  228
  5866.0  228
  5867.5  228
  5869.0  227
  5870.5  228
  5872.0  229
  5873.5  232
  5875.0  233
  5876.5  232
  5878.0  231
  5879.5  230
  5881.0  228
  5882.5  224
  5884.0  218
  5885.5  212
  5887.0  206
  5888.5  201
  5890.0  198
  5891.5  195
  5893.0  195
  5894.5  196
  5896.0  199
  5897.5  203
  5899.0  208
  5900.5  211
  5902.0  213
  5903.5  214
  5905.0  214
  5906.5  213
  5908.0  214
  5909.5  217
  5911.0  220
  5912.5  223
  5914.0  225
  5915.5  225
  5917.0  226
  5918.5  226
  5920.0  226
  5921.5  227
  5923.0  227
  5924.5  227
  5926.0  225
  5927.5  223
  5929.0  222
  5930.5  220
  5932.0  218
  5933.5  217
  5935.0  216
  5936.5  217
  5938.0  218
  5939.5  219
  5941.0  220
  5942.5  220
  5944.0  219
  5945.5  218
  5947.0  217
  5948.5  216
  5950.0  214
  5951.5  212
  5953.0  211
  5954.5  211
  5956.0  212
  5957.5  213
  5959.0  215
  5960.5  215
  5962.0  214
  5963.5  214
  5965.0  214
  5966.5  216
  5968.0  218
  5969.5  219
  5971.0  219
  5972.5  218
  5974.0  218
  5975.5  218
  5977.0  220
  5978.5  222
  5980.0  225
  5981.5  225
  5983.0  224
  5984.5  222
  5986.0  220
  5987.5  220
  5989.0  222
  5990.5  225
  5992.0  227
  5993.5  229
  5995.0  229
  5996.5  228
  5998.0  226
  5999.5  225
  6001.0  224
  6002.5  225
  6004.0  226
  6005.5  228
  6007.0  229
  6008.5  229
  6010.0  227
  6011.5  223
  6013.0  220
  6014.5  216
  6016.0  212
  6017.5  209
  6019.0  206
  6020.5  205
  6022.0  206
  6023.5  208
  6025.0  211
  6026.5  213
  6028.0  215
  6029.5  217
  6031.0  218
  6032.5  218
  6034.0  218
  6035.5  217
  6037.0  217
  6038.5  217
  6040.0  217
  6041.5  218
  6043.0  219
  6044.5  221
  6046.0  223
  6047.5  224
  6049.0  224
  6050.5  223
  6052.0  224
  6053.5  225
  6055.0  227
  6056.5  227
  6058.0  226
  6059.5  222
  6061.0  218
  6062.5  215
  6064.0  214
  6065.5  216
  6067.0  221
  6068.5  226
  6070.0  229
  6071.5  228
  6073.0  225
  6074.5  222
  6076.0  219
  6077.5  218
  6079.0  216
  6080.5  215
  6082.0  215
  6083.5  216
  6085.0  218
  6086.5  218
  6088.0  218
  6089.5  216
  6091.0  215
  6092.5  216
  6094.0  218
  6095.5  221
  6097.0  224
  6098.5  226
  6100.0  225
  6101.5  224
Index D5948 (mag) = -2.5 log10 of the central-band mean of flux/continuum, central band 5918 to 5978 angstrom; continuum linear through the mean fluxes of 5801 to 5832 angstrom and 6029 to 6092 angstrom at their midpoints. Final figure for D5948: 0.025 mag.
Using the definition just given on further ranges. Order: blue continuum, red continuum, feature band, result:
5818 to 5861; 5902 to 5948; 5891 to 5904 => 0.09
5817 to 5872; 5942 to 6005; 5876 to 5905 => 0.05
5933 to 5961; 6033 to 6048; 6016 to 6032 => 0.04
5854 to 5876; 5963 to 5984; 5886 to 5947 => 0.03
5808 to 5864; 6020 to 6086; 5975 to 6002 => -0.02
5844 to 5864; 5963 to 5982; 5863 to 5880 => -0.05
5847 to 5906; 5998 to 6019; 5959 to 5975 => 0.02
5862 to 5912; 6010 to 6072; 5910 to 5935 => -0.03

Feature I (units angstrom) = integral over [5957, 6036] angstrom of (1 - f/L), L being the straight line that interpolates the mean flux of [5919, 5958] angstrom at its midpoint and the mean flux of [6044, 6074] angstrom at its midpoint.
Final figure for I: 0.52 angstrom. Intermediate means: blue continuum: 219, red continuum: 223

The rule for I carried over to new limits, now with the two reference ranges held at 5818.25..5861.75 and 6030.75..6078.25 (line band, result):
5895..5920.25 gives 0.7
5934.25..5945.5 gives 0.2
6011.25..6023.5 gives 0.5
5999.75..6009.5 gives -0.2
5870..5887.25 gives -0.3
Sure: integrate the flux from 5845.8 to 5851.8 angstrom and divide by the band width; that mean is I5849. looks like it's 220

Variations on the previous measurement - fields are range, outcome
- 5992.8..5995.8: 229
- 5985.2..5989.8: 221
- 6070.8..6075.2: 225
